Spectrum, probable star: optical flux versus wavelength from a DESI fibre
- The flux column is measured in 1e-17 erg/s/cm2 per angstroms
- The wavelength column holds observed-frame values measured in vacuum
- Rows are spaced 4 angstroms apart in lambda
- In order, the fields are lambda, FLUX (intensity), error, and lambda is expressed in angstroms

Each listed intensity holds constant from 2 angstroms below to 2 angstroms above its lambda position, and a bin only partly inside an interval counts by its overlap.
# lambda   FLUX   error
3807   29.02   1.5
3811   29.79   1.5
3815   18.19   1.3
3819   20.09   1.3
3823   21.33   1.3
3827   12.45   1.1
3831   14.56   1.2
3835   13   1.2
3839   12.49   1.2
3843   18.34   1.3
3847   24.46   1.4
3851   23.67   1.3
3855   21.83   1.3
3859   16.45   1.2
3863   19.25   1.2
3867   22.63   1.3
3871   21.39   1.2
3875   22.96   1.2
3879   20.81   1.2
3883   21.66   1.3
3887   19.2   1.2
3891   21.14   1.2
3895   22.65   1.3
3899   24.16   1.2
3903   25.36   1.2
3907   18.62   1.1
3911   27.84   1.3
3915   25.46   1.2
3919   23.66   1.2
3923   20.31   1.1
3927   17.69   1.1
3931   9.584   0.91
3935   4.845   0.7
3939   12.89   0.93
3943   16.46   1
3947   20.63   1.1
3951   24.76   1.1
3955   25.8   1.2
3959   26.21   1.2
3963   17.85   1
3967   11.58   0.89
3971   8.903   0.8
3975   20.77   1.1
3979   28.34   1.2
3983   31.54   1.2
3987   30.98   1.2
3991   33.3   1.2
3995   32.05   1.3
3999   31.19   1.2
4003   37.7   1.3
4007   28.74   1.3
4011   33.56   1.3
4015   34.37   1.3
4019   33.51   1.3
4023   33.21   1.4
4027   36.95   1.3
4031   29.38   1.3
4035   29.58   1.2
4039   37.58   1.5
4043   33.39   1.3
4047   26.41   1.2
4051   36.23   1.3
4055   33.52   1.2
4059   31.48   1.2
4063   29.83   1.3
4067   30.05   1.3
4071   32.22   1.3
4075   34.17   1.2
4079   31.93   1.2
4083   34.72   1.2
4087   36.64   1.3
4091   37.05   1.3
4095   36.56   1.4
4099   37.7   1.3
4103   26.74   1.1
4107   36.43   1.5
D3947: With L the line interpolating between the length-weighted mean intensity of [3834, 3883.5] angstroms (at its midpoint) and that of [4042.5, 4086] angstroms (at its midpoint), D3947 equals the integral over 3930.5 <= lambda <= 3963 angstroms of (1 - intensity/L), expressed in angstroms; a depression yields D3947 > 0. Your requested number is 9.5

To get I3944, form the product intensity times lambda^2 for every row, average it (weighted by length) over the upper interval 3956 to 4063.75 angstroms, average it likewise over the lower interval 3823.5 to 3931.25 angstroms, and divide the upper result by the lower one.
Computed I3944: 1.6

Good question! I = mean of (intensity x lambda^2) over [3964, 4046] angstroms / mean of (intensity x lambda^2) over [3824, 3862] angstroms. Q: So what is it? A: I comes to 1.8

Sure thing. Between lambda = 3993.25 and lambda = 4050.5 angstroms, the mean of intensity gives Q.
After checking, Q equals 32.8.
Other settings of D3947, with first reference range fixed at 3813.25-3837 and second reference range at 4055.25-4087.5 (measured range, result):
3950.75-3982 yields 6.1 angstroms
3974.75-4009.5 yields -4.6 angstroms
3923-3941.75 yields 8.8 angstroms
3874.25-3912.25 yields -2.4 angstroms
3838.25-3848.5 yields -0.6 angstroms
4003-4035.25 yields -4.2 angstroms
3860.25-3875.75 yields -1.5 angstroms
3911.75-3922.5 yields -0.9 angstroms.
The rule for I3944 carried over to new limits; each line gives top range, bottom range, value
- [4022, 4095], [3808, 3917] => 1.76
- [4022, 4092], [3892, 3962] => 1.73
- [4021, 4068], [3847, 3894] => 1.67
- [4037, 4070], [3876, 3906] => 1.59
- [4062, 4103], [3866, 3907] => 1.70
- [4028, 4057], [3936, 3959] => 1.70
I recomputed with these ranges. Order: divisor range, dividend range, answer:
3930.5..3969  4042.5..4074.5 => 1.93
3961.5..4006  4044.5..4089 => 1.30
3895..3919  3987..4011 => 1.41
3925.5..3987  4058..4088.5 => 1.82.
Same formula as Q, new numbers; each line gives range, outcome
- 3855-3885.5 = 20.8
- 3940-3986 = 21.2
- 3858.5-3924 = 22.1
